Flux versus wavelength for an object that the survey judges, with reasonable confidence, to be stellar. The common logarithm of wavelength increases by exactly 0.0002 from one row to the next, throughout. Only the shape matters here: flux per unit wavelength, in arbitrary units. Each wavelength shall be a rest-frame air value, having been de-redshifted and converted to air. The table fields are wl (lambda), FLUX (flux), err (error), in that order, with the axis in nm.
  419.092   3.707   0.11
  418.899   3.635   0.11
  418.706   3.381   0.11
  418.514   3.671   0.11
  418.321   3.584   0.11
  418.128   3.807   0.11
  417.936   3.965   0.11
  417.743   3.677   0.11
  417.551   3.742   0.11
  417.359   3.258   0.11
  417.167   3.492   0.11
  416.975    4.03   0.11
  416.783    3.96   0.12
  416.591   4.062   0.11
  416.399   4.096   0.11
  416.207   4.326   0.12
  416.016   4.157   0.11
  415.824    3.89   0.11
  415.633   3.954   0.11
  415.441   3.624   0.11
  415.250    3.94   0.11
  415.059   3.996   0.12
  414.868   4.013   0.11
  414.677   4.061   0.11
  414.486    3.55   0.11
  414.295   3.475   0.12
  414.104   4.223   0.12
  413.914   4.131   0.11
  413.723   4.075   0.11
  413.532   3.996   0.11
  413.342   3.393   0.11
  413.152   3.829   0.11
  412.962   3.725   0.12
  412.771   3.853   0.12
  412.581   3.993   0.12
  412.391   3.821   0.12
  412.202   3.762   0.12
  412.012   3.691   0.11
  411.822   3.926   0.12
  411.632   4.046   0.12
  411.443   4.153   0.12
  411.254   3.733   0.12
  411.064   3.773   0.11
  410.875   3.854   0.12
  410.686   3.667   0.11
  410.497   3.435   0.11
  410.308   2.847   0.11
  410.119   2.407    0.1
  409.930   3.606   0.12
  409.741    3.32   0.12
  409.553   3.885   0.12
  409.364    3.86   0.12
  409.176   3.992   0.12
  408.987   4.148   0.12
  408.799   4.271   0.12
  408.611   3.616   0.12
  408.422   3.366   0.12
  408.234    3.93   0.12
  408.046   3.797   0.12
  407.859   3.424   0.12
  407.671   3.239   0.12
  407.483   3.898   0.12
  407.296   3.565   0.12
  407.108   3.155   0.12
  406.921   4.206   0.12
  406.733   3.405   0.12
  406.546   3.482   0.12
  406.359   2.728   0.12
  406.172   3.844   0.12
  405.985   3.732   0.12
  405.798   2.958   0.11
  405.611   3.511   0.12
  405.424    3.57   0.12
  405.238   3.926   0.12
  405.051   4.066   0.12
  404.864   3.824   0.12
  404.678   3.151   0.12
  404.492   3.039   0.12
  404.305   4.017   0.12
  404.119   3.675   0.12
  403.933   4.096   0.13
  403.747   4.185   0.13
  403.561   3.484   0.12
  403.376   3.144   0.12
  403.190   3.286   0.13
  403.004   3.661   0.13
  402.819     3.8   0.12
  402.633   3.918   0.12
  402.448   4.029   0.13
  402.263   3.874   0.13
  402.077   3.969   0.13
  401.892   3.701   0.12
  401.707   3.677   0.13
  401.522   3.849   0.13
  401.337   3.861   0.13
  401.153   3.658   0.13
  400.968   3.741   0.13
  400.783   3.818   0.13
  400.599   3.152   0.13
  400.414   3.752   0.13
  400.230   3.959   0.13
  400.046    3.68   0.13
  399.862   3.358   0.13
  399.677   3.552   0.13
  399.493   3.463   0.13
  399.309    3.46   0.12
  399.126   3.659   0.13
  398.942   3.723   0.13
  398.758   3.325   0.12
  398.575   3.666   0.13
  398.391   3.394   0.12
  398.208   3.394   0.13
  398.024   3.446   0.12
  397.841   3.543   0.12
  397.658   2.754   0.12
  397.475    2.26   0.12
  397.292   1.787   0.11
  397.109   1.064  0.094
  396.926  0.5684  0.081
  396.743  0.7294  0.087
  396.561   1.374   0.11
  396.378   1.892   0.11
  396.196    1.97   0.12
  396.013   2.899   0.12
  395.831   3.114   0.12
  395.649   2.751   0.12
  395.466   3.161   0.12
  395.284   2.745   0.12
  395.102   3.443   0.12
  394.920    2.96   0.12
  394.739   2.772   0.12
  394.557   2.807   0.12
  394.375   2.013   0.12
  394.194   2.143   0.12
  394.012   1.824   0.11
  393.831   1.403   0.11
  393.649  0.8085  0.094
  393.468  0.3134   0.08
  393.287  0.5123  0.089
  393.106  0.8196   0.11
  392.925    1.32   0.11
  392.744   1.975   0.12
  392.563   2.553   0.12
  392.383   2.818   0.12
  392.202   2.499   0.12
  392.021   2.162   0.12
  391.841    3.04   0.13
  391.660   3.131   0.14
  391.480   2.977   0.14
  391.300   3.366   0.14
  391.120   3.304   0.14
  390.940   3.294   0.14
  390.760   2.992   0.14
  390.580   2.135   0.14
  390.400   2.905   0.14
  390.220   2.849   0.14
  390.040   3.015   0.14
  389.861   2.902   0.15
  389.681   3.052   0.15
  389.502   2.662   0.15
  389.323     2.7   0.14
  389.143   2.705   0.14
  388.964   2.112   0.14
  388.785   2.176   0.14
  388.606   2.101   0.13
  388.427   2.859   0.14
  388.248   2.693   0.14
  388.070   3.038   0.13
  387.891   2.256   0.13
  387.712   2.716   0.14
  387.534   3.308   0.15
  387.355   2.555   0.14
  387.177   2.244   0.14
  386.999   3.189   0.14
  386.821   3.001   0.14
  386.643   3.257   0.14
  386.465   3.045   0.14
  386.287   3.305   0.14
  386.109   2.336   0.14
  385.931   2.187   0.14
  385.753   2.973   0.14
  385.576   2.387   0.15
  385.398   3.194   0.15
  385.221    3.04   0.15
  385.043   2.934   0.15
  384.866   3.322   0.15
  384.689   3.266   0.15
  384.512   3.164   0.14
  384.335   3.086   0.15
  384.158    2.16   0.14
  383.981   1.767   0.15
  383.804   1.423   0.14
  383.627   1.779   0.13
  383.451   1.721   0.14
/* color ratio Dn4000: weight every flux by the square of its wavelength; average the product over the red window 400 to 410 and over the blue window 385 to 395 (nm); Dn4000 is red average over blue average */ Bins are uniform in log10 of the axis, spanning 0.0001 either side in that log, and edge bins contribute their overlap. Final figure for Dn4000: 1.57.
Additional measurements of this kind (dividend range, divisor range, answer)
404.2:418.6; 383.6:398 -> 1.67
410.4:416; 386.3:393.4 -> 1.65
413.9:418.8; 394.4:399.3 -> 1.59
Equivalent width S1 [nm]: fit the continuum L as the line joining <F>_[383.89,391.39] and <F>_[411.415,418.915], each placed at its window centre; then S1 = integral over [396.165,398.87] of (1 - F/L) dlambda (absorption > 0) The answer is 0.70 nm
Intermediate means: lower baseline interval 2.8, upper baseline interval 3.85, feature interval 2.36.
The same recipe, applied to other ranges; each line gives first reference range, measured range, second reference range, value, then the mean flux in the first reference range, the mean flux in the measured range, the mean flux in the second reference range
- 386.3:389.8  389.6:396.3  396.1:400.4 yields 0.766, 2.73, 2.45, 2.8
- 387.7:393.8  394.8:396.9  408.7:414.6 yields 0.254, 2.42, 2.4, 3.76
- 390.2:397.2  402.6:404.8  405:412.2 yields -0.310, 2.23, 3.62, 3.63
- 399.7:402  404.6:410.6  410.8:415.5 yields 0.340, 3.68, 3.57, 3.87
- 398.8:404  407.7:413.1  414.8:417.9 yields 0.148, 3.69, 3.71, 3.89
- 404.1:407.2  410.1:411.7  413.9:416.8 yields 0.076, 3.54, 3.59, 3.96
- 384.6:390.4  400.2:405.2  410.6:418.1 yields -0.463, 2.79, 3.72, 3.87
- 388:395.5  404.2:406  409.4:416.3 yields -0.154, 2.45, 3.57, 3.78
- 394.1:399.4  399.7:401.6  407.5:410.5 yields -0.471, 2.65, 3.68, 3.58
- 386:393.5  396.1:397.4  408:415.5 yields 0.704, 2.59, 1.36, 3.77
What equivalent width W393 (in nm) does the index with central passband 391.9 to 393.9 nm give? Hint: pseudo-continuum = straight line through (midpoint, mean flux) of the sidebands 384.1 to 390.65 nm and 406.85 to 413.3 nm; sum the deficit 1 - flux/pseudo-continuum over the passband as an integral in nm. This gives 0.94 nm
